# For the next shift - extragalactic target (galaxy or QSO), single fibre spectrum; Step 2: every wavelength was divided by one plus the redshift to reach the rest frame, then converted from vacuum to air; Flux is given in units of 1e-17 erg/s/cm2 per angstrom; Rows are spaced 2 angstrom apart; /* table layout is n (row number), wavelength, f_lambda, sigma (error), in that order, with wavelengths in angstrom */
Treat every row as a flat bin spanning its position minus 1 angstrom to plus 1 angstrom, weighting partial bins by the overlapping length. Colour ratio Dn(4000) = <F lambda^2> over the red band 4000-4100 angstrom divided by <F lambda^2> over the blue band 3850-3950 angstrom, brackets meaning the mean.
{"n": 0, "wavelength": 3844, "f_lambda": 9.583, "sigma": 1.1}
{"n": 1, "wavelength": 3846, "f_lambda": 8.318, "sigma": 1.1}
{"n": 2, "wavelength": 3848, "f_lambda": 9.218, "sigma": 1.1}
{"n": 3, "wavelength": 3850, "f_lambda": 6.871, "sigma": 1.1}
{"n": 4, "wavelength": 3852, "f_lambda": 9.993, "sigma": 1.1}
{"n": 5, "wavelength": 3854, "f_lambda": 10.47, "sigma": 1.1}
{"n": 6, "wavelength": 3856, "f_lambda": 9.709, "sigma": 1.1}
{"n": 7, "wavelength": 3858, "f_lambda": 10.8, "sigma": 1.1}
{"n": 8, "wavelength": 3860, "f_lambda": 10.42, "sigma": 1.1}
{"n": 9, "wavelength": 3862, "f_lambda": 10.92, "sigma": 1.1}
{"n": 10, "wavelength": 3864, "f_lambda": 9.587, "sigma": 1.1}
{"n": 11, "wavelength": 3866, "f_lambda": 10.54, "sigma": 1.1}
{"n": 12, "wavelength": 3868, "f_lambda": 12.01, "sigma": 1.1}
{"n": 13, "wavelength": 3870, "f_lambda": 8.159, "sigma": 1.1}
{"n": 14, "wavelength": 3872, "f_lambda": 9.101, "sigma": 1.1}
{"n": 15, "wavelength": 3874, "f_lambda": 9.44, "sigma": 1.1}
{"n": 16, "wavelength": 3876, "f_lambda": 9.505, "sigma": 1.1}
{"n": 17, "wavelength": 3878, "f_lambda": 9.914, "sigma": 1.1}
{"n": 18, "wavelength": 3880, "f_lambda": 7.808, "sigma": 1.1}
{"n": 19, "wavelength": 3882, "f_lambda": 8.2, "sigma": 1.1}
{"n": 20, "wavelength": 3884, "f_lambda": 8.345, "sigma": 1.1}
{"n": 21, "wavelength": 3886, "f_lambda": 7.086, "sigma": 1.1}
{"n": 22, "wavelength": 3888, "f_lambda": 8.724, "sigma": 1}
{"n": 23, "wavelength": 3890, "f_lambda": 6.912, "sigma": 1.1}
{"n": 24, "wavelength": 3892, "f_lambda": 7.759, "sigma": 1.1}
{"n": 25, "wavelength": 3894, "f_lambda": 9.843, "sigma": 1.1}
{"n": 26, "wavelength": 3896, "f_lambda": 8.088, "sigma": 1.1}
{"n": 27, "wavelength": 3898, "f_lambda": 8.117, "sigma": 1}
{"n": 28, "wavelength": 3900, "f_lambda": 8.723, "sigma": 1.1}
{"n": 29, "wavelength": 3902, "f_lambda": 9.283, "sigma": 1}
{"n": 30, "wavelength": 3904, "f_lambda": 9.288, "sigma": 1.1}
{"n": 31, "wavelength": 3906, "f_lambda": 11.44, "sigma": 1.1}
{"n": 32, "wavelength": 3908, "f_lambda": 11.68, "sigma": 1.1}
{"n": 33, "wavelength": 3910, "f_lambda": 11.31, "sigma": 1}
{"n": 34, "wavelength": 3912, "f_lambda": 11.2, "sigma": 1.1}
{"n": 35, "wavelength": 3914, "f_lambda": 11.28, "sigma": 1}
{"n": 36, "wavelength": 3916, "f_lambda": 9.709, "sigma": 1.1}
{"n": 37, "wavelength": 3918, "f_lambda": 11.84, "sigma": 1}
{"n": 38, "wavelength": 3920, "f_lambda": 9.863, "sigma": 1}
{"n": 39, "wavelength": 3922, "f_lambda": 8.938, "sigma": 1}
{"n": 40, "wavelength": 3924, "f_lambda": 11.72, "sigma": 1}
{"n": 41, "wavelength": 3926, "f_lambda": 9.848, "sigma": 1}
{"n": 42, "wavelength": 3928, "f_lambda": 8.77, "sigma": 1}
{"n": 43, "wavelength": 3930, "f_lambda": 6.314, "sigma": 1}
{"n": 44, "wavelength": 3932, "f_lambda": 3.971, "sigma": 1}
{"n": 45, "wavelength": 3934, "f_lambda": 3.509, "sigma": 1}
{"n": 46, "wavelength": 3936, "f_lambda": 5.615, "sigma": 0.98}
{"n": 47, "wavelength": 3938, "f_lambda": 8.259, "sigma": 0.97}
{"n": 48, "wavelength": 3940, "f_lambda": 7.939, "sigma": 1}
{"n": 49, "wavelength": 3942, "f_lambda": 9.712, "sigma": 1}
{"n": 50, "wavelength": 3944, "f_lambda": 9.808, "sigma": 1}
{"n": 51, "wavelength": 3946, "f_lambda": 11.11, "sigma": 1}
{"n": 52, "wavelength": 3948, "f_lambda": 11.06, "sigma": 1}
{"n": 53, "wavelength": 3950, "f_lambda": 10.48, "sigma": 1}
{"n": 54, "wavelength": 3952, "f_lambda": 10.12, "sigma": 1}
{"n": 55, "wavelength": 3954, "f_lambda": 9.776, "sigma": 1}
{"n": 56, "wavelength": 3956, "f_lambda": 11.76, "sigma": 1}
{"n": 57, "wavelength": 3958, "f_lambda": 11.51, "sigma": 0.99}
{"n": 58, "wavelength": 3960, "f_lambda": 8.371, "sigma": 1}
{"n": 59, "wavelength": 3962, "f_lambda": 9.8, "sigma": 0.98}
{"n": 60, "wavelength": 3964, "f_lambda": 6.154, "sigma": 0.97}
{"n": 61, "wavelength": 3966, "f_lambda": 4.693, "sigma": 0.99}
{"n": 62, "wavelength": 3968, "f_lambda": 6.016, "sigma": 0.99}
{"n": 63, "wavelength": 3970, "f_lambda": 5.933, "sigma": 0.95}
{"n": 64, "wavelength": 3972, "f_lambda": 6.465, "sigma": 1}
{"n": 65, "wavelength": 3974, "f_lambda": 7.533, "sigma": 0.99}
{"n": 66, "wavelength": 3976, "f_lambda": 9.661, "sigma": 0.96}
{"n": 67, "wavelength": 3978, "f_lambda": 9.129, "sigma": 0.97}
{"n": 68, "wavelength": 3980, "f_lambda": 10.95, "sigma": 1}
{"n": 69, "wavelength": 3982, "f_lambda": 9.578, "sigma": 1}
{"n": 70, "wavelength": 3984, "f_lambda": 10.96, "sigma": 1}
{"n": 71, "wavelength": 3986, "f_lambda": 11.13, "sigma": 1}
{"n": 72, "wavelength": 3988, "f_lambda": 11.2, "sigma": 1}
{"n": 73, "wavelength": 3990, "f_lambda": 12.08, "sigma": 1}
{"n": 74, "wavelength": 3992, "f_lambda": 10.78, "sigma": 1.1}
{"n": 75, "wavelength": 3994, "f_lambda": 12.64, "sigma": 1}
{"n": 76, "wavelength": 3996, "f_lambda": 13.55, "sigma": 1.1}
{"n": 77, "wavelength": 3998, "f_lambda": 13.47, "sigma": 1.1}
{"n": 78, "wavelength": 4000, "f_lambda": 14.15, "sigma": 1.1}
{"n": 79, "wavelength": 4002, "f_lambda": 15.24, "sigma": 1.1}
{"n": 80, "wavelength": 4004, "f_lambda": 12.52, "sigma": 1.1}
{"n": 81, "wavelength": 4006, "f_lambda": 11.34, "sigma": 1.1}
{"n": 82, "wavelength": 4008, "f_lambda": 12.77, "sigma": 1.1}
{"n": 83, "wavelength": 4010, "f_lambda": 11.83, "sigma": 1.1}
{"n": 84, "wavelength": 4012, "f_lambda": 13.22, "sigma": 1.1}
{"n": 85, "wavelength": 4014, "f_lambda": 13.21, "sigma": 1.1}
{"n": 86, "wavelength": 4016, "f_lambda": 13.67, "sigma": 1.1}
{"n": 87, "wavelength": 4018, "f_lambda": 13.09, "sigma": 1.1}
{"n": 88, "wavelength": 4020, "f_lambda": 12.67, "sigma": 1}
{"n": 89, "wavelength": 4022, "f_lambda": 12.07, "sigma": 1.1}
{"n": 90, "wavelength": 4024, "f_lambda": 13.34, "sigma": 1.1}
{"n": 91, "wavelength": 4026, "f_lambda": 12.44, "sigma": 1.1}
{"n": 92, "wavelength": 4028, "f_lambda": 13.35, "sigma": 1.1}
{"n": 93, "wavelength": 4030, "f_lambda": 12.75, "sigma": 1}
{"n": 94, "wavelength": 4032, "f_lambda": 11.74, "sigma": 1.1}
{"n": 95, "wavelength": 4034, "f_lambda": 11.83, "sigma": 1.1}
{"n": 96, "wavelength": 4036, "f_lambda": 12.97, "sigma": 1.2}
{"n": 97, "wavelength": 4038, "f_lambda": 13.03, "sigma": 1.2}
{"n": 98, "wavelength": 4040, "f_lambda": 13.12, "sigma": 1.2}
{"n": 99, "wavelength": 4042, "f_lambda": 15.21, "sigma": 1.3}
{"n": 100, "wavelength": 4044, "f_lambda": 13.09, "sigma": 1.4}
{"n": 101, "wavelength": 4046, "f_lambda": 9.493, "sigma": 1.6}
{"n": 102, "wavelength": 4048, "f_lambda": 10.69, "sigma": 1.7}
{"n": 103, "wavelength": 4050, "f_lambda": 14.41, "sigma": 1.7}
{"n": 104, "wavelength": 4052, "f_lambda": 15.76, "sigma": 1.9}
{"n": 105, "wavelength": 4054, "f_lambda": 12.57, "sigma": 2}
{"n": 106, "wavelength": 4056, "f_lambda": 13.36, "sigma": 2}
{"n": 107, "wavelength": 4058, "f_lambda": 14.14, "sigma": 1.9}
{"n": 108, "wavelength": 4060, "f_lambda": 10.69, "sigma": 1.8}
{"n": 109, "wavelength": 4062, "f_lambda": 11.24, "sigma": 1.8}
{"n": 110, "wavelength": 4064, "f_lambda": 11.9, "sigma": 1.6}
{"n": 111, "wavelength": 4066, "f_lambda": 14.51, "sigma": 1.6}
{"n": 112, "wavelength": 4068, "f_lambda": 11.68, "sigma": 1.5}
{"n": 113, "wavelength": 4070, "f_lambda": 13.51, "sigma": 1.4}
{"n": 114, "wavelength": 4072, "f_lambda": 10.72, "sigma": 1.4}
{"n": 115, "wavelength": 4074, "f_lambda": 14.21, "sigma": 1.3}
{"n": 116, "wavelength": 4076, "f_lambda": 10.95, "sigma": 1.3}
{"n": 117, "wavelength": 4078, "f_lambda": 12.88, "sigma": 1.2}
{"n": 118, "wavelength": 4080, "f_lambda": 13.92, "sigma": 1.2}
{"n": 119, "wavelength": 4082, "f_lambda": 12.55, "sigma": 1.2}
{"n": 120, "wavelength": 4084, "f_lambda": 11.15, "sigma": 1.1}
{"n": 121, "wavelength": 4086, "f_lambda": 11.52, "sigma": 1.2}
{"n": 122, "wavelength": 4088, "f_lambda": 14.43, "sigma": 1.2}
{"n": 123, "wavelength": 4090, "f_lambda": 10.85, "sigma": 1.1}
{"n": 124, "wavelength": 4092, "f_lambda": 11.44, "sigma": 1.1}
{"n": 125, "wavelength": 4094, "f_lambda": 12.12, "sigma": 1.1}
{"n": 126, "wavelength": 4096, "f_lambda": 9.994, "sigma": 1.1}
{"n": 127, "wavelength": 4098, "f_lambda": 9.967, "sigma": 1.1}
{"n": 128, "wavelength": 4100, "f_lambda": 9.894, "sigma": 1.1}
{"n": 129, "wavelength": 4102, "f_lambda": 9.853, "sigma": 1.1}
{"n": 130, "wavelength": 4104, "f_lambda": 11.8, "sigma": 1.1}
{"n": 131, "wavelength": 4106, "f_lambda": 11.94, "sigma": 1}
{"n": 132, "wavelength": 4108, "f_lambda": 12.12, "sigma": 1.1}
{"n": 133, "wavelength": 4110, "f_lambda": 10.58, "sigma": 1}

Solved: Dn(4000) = 1.5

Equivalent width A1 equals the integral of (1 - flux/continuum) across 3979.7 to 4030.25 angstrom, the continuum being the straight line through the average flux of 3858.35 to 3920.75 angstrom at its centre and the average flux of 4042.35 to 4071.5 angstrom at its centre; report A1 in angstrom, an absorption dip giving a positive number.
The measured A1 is -3.3 angstrom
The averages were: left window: 9.56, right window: 12.7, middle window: 12.5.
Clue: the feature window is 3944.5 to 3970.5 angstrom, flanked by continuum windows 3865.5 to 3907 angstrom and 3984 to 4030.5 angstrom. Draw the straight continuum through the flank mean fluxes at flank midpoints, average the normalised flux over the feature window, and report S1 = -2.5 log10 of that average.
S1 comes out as 0.22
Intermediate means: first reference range 8.95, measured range 9.06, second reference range 12.7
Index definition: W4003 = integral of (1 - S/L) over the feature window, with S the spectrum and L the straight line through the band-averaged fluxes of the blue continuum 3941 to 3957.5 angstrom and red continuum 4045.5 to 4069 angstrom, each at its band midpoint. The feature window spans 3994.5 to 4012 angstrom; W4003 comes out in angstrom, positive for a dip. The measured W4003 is -2.3 angstrom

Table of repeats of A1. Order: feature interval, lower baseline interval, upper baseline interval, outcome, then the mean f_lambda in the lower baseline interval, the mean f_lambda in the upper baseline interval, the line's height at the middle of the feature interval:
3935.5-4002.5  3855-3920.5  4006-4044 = 9.7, 9.59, 12.9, 11.5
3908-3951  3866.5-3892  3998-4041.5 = 4.2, 8.76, 12.9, 10.2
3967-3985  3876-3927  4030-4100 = 3.9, 9.48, 12.4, 10.8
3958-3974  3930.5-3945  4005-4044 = 3.1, 6.95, 12.8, 8.87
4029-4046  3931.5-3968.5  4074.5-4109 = -3.8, 8.5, 11.6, 10.4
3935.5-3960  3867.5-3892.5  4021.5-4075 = 1.2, 8.64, 12.7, 10.3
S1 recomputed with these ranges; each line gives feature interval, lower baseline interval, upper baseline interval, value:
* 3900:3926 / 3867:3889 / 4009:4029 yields -0.06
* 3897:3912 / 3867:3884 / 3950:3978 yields -0.13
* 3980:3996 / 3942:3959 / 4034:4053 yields 0.03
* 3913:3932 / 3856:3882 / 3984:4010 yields 0.15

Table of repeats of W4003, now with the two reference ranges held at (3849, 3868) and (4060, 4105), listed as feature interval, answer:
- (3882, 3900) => 3.8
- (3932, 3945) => 4.2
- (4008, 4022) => -2.0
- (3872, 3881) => 0.9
